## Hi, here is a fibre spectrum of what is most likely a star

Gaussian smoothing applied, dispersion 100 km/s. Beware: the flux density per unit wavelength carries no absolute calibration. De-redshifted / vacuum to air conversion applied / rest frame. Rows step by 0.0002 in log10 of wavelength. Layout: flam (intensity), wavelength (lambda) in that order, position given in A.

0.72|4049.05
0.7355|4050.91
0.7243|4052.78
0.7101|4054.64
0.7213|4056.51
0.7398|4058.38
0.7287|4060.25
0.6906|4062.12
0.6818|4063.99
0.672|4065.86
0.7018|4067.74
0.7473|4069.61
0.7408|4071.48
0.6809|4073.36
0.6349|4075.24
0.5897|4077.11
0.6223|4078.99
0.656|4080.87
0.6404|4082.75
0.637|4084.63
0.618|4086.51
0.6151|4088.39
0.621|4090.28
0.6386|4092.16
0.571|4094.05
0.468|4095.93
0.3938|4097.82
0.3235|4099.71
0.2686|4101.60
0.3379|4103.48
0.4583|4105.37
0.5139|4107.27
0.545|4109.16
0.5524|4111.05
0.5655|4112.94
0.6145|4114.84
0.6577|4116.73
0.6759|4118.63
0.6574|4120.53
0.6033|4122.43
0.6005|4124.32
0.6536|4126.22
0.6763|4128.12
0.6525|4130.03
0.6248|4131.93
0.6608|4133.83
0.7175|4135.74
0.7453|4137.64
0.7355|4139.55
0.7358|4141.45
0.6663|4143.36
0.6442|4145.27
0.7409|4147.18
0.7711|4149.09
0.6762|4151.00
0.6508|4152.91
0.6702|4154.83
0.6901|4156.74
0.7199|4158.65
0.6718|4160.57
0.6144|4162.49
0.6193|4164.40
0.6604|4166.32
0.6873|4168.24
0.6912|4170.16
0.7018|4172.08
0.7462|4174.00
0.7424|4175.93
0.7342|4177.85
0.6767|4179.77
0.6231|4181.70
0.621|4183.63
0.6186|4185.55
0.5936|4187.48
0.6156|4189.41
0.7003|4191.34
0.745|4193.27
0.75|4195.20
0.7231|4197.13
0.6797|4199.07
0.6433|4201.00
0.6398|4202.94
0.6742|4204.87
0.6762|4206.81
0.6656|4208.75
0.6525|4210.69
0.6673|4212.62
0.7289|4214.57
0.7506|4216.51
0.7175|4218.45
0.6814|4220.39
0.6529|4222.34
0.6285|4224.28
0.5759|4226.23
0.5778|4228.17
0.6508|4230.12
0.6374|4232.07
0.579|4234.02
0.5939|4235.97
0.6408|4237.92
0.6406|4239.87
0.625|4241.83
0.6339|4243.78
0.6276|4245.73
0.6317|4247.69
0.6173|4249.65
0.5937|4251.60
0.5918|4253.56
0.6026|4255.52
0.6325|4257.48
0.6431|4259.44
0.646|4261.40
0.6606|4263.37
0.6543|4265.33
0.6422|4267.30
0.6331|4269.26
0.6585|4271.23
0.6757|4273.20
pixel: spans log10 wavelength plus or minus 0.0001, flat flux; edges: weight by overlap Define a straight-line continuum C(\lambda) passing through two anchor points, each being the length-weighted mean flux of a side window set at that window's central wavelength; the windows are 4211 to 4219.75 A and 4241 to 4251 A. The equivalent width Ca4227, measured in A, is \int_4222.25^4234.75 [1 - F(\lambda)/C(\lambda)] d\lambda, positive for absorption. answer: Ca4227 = 1.1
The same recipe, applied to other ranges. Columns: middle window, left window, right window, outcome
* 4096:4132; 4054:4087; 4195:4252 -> 6.88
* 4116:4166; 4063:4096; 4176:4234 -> -1.45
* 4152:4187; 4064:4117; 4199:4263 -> -3.47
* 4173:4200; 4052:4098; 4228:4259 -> -2.27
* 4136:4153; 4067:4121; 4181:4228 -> -2.57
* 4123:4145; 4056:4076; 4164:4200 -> 0.44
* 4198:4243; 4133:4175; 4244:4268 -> -0.04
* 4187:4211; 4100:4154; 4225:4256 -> -2.35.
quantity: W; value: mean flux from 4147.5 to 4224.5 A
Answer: 0.68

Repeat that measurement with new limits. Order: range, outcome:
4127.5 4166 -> 0.684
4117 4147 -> 0.671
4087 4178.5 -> 0.625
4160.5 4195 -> 0.672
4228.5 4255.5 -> 0.619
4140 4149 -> 0.706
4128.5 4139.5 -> 0.684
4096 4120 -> 0.494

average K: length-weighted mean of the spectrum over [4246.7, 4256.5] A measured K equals 0.607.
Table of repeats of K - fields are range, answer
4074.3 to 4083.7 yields 0.629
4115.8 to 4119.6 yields 0.666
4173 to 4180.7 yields 0.725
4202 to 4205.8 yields 0.658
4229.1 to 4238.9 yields 0.62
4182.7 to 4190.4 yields 0.613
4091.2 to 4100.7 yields 0.478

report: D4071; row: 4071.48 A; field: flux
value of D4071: 0.7408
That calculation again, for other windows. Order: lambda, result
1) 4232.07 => 0.6374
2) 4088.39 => 0.6151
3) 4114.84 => 0.6145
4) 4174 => 0.7462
